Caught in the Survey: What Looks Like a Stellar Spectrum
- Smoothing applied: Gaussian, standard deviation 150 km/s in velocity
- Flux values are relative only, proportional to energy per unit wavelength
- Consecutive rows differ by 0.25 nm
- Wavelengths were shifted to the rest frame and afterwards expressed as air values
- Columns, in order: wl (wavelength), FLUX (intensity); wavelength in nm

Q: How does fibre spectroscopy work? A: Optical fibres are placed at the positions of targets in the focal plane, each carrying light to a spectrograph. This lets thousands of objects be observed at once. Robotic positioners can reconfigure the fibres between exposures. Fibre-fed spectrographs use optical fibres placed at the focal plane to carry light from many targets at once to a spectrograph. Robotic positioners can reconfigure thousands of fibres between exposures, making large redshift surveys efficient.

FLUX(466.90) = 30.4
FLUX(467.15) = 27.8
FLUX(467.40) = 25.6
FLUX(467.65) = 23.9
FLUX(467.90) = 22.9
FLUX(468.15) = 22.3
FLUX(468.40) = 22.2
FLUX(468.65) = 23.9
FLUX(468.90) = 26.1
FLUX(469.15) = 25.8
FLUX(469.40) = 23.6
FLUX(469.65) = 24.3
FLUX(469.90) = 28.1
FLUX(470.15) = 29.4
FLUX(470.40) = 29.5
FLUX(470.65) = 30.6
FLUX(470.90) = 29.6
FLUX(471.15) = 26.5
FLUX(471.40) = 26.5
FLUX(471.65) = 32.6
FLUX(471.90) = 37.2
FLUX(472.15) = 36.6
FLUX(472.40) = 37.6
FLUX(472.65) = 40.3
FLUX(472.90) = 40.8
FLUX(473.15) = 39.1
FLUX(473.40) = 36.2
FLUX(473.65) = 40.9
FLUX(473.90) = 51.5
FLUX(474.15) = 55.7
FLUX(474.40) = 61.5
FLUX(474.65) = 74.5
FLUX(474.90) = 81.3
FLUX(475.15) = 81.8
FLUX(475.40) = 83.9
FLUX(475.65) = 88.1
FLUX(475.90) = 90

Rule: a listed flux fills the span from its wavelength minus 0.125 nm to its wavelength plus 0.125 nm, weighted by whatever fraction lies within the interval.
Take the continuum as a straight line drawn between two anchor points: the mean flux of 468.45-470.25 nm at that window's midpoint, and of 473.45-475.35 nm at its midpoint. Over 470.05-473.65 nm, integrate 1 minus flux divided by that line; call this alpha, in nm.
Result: 0.816 nm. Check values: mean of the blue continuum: 25.7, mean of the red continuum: 63.6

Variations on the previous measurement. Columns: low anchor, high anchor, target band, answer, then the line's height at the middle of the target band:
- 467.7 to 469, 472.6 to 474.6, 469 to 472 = 0.40 nm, 33.1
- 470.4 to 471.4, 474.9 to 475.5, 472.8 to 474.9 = 0.46 nm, 65.6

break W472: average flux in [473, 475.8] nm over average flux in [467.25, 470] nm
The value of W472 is 2.59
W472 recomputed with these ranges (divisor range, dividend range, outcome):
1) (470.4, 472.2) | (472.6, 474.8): 1.60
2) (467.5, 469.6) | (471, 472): 1.28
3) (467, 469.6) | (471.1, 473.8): 1.48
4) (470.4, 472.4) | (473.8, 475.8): 2.30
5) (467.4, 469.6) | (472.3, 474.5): 1.87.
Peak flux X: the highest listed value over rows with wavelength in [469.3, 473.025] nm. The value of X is 40.8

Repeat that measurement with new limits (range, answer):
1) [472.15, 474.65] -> 74.5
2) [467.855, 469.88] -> 26.1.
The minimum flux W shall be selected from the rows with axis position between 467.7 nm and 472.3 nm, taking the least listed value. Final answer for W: 22.2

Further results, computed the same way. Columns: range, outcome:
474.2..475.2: 61.5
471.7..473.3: 36.6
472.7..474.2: 36.2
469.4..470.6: 24.3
